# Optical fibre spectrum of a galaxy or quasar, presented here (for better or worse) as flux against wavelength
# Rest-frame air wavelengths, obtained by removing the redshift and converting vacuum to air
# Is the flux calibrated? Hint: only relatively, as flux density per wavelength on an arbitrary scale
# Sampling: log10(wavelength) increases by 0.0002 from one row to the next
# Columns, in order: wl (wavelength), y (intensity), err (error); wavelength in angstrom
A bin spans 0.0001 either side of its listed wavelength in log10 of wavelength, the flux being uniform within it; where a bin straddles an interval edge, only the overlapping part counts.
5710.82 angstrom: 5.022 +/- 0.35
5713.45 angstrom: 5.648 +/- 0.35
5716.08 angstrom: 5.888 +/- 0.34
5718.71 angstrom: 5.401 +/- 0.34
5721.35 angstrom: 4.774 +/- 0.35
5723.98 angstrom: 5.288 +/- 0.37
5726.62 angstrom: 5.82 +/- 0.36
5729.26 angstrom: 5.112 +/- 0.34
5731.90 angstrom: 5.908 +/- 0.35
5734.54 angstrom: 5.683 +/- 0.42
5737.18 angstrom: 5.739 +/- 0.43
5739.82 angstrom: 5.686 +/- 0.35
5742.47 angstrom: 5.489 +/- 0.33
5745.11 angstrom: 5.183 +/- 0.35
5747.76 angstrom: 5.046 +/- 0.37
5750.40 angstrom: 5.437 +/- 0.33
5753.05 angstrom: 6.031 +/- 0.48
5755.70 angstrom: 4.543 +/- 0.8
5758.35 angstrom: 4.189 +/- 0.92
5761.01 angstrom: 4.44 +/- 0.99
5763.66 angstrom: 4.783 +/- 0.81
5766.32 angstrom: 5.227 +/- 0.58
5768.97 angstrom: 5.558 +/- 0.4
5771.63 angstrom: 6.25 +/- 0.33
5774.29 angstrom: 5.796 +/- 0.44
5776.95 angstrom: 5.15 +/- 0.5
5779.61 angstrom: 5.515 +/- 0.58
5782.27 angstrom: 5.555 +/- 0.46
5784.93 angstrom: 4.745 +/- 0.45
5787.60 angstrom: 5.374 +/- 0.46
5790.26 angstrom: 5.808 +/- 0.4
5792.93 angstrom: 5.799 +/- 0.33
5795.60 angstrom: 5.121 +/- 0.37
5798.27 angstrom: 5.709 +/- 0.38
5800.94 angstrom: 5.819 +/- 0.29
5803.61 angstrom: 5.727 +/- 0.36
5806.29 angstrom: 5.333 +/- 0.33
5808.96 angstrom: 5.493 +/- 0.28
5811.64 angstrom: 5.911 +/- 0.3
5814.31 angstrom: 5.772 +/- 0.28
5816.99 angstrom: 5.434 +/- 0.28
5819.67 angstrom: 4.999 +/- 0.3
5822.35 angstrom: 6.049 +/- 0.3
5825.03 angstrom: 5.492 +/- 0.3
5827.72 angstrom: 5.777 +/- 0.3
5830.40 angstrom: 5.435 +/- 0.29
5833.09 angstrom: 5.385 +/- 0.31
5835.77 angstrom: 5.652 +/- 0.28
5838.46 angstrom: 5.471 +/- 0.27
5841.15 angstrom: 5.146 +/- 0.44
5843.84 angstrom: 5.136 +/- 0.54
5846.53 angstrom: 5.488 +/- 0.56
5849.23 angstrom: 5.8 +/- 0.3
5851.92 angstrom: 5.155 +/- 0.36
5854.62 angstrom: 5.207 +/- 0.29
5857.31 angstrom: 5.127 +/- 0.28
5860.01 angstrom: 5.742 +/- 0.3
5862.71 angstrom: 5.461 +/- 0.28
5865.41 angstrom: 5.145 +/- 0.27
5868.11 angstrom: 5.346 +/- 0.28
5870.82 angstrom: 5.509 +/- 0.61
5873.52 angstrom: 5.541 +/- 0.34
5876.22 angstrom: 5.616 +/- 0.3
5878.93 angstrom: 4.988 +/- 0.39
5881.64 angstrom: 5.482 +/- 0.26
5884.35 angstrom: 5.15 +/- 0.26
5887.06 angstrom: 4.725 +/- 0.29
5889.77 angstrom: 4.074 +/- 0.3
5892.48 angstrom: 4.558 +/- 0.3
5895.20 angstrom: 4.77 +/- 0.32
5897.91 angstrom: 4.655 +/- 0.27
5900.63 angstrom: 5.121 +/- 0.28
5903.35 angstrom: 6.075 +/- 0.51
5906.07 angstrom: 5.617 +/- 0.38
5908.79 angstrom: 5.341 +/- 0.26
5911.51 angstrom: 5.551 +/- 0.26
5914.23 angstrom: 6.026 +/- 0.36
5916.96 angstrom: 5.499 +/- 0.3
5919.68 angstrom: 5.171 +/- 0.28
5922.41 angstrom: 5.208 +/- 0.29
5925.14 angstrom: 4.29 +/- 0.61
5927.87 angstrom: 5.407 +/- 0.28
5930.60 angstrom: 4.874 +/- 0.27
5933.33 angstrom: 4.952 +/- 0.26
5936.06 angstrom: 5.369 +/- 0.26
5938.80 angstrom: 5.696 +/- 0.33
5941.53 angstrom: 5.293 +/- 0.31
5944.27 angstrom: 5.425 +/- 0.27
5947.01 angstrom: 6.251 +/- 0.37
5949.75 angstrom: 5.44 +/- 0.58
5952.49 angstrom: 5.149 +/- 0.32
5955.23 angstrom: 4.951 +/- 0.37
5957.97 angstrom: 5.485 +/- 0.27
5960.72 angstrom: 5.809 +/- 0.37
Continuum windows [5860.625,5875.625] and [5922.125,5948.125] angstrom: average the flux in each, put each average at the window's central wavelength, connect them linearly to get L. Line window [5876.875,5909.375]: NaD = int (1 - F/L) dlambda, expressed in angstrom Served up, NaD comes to 1.9 angstrom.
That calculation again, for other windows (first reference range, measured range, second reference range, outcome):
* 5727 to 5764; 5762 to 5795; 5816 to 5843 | -0.61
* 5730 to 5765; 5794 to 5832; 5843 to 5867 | -1.85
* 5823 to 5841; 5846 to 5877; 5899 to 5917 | 0.74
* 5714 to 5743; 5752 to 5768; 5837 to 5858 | 1.79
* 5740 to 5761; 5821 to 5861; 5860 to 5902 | -2.86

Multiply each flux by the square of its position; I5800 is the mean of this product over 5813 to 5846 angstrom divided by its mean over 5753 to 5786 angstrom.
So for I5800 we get 1.08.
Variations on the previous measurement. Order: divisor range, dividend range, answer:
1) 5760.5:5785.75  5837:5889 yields 1.03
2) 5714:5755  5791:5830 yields 1.05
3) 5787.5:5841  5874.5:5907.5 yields 0.93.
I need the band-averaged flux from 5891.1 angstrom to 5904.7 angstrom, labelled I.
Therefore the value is 5.03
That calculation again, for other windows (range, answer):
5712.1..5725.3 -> 5.4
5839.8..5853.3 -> 5.34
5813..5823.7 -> 5.56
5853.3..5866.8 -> 5.34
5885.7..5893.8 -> 4.46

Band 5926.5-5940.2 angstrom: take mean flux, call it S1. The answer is 5.26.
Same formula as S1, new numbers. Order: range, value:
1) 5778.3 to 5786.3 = 5.27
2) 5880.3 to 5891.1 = 4.86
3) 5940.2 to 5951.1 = 5.6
